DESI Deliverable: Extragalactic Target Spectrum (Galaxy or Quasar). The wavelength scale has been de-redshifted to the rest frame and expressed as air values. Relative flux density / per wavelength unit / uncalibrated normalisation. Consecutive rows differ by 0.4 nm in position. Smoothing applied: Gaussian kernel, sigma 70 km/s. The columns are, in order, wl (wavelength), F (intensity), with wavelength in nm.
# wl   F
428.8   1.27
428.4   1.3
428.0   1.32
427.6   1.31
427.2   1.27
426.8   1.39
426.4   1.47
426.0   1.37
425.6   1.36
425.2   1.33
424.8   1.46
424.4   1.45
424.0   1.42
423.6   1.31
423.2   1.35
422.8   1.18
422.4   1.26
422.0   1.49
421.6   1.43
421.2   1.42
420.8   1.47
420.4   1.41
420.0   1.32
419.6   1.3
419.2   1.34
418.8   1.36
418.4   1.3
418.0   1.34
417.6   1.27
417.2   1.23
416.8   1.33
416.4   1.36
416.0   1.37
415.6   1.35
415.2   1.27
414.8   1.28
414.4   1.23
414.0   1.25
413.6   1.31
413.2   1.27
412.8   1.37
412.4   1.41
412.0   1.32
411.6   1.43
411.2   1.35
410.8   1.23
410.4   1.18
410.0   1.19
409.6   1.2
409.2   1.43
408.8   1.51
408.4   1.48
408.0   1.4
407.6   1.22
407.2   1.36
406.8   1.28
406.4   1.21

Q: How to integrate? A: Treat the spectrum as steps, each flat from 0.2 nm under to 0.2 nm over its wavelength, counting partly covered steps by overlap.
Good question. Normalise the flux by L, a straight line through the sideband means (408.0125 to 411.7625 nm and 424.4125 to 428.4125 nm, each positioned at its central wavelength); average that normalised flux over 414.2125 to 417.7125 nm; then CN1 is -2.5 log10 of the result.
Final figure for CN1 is 0.04 mag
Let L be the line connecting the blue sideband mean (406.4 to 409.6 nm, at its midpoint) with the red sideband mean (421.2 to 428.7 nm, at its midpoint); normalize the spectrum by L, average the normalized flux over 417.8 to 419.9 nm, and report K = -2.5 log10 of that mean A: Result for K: 0.03 mag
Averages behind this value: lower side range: 1.36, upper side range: 1.36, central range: 1.33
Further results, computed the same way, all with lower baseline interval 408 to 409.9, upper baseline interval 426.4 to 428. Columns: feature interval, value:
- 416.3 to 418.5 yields 0.05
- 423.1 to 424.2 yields -0.01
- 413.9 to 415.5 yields 0.09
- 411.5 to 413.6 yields 0.02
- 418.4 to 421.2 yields 0.00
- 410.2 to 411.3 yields 0.12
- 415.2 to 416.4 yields 0.02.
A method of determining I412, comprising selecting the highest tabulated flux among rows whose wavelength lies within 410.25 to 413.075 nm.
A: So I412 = 1.43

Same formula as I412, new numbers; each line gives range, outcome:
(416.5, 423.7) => 1.49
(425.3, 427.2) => 1.47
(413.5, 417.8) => 1.37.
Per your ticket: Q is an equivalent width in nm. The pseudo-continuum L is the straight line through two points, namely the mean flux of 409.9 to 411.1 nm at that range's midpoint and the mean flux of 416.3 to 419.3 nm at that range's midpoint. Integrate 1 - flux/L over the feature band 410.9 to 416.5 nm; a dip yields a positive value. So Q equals -0.30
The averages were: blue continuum 1.21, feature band 1.32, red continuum 1.31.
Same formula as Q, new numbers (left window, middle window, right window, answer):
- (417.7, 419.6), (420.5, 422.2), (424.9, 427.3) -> -0.13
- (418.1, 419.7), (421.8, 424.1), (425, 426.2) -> 0.02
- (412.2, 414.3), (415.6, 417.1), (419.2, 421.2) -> 0.00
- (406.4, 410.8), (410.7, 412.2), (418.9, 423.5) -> -0.02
